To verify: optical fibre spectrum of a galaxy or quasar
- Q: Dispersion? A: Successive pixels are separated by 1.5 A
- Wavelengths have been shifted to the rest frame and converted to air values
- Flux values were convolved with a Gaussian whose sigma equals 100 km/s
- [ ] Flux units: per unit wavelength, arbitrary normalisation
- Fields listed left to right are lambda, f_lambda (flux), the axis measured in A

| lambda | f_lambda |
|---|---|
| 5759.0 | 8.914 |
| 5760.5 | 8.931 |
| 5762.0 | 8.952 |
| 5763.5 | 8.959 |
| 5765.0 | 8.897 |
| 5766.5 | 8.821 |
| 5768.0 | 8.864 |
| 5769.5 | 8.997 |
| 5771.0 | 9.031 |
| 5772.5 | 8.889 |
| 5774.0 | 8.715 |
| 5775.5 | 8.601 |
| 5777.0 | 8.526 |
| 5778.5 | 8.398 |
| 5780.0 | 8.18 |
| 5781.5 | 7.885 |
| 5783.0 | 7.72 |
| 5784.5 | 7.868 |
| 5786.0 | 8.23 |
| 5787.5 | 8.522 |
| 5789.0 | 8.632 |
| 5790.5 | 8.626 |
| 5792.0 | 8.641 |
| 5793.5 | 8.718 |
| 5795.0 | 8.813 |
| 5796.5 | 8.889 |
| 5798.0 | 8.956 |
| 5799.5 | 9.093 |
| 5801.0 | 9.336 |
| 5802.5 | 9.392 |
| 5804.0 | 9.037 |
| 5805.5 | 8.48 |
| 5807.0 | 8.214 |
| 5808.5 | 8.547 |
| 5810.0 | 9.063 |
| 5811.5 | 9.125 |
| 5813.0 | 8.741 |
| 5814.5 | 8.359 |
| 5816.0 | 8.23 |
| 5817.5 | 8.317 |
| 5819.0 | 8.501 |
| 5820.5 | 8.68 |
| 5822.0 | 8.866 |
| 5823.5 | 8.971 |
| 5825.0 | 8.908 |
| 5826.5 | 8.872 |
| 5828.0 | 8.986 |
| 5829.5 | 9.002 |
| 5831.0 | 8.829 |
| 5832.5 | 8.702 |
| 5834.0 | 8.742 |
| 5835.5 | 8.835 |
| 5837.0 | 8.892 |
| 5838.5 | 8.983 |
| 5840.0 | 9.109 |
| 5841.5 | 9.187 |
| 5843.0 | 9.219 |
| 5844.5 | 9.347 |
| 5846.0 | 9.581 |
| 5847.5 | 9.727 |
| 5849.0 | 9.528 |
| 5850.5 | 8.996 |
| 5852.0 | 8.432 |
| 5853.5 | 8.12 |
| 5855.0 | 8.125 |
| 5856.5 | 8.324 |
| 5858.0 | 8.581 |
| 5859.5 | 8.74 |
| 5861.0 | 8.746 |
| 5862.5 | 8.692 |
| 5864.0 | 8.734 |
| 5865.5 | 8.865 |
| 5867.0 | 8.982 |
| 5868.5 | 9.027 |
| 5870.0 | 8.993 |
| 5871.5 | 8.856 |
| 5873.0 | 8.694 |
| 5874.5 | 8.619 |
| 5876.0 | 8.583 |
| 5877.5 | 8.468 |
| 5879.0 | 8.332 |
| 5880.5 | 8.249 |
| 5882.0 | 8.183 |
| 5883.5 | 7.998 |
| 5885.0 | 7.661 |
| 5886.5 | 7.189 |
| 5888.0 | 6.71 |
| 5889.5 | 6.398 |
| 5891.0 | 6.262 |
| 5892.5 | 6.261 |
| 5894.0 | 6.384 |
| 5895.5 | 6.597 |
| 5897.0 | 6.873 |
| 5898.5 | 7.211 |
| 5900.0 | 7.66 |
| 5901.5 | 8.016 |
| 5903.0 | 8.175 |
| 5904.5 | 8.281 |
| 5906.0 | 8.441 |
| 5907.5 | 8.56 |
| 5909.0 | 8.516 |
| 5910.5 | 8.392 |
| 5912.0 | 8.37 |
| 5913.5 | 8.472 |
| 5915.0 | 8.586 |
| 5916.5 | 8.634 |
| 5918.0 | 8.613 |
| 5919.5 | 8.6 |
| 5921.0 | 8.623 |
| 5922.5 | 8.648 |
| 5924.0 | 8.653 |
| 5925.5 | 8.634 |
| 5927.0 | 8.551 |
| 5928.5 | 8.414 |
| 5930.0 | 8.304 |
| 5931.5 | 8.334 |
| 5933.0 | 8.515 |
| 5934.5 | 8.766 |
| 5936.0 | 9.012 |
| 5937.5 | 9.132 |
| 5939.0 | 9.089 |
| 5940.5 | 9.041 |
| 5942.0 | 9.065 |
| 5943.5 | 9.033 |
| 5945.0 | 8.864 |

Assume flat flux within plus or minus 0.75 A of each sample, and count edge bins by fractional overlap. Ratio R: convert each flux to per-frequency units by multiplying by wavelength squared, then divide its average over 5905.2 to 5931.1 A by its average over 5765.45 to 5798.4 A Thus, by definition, 1.0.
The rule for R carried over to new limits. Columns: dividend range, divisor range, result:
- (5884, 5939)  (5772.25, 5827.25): 0.97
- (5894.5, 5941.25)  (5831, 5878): 0.97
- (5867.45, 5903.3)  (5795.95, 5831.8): 0.90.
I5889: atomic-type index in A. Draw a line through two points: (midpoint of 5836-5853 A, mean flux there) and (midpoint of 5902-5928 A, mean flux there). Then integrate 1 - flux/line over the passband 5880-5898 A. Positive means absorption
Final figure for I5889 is 3.5 A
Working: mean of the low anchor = 9.16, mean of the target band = 7.05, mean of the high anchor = 8.51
